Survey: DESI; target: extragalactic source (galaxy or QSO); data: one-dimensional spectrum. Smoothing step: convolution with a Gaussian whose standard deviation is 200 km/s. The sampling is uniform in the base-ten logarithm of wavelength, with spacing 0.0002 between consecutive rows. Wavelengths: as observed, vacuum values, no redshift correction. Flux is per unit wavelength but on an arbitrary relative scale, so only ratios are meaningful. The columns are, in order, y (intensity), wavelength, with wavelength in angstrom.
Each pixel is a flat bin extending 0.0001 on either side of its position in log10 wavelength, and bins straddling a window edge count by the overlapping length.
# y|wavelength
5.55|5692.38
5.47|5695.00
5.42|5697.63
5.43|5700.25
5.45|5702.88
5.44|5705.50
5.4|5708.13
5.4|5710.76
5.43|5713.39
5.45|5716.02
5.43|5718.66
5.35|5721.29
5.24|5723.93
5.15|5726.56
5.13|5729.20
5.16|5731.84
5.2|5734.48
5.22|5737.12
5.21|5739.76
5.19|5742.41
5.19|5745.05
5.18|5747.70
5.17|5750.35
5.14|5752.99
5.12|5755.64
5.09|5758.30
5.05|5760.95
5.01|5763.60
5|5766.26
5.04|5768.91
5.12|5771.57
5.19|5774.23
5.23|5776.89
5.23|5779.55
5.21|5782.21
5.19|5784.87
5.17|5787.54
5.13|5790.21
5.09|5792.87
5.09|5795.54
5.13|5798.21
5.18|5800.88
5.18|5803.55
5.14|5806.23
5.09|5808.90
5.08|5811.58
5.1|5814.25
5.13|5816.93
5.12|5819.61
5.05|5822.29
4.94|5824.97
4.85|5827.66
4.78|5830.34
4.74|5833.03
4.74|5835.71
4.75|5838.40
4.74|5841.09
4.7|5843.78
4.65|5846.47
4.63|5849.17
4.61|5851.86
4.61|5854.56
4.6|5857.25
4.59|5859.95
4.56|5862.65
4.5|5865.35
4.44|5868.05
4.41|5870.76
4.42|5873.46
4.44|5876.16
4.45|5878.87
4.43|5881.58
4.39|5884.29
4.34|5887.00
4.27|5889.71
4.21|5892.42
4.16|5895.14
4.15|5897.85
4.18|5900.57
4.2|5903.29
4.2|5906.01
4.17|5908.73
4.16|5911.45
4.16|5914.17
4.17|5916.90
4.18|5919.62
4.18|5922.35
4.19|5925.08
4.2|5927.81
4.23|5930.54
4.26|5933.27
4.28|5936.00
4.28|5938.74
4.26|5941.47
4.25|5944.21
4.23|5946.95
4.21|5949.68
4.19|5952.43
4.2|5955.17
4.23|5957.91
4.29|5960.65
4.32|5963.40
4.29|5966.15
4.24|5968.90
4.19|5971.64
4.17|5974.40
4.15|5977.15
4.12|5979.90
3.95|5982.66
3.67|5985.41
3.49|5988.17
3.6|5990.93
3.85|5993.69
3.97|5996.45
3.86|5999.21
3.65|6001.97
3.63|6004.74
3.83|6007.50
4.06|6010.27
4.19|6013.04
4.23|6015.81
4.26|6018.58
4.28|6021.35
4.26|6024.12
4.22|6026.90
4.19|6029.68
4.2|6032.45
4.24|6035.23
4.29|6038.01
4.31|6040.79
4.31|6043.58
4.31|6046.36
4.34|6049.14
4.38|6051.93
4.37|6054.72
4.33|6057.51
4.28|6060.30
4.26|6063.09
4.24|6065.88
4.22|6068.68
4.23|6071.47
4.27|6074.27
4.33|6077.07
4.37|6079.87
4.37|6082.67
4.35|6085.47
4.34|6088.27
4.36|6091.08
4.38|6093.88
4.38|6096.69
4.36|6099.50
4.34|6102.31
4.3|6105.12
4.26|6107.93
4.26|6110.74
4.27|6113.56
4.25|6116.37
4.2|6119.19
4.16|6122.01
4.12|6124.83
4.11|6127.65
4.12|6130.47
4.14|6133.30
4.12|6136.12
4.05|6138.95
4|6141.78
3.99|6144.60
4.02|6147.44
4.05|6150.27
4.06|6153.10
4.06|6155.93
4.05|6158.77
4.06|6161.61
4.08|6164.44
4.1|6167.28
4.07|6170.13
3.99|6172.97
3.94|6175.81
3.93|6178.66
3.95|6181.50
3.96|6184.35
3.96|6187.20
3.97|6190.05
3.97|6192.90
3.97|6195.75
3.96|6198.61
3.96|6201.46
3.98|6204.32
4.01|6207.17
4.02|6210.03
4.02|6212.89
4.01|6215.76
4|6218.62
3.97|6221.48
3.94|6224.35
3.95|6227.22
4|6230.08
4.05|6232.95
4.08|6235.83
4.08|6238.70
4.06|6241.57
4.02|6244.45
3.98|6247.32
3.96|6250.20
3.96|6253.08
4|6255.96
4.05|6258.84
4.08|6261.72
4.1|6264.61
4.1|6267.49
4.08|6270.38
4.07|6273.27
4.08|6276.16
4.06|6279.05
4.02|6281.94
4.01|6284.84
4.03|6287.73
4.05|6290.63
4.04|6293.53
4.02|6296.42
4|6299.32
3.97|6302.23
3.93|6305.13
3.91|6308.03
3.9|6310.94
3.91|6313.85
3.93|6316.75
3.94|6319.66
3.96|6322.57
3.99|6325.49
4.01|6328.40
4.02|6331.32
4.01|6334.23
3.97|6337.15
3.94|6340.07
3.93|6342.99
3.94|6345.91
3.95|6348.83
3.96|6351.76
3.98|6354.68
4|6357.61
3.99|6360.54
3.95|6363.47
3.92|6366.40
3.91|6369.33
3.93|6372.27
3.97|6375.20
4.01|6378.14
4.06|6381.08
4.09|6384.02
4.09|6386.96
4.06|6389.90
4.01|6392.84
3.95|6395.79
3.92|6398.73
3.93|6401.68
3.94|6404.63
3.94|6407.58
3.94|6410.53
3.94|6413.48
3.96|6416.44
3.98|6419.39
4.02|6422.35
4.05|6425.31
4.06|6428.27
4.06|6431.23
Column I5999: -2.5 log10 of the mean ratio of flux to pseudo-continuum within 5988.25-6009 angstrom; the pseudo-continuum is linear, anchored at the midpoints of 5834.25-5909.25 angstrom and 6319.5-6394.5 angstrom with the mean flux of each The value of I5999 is 0.15 mag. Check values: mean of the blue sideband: 4.45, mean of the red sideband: 3.98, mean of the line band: 3.75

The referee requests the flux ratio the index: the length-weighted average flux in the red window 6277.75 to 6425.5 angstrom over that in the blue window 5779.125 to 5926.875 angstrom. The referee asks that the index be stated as 0.9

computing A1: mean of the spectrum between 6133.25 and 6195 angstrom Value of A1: 4.02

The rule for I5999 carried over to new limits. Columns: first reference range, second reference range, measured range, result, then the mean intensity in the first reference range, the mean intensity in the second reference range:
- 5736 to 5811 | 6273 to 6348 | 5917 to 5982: 0.131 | 5.14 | 3.98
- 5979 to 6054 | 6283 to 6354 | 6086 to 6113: -0.075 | 4.07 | 3.97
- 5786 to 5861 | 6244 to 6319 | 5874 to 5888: 0.092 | 4.92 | 4.01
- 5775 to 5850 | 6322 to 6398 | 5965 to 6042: 0.150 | 5.01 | 3.98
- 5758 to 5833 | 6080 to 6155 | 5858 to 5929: 0.124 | 5.09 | 4.21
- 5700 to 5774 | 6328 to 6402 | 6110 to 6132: 0.071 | 5.22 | 3.98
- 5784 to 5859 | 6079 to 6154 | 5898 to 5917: 0.134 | 4.93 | 4.21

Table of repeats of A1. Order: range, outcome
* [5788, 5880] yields 4.82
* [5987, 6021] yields 3.9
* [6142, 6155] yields 4.03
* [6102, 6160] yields 4.14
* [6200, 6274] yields 4.02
